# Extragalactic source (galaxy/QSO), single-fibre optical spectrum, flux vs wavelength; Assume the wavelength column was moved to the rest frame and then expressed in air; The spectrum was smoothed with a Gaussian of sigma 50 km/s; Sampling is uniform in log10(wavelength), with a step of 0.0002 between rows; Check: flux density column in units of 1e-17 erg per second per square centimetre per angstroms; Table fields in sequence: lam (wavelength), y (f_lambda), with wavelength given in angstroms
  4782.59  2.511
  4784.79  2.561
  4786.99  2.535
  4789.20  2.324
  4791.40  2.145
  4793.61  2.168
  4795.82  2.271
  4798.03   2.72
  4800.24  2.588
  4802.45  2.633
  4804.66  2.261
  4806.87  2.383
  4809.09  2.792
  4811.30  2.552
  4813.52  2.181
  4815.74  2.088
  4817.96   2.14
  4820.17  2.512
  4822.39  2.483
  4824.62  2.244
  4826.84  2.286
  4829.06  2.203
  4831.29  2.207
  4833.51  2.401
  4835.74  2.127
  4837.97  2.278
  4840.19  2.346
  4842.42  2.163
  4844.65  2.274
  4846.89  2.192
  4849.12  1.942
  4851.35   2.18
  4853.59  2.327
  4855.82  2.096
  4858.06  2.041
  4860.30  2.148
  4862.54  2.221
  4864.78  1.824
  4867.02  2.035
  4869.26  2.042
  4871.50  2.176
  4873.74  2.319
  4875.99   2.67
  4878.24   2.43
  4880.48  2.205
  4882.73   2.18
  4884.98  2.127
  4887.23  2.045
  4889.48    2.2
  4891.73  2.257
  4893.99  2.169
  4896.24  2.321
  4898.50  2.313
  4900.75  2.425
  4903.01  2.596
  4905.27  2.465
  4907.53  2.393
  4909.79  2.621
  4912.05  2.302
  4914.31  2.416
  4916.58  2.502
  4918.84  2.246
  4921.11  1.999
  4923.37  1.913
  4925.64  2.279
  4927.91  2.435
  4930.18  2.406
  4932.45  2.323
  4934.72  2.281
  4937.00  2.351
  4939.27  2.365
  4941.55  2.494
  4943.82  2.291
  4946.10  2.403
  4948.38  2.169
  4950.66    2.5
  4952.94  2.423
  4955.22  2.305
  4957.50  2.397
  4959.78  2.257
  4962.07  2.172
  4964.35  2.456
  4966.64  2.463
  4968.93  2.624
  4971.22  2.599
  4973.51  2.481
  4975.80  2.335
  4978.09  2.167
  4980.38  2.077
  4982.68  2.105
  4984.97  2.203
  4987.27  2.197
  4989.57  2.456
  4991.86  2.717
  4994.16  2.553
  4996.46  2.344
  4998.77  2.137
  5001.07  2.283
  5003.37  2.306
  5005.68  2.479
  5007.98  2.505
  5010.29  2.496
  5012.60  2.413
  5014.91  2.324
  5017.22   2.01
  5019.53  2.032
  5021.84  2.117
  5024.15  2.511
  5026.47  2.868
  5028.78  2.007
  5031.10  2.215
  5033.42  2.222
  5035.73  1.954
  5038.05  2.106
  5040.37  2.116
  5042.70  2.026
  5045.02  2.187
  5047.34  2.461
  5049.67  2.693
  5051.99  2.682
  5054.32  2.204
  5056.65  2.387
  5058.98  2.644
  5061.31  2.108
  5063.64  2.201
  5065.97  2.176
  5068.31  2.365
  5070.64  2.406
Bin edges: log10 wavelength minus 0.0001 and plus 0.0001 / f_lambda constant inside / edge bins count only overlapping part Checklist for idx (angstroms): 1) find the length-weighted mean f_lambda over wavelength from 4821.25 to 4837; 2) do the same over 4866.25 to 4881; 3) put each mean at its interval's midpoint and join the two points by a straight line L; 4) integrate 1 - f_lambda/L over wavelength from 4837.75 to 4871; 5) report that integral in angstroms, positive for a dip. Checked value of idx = 2.0 angstroms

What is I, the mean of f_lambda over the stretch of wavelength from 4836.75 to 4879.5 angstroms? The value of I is 2.2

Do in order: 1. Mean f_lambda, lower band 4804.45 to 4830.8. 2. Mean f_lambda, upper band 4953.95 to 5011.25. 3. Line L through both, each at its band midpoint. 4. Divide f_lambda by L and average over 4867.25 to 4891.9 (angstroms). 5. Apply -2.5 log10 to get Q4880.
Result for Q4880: 0.06 mag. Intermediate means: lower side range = 2.34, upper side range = 2.36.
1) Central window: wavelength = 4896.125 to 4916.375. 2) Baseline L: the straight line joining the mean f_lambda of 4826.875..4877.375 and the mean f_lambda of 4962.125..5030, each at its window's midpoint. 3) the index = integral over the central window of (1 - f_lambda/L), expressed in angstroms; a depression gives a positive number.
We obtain -1.6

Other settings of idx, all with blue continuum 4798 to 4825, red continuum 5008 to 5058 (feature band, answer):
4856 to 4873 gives 2.2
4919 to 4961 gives 0.7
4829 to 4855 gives 2.0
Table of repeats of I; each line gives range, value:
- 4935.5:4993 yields 2.36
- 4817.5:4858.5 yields 2.24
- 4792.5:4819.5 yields 2.4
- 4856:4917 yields 2.27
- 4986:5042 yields 2.3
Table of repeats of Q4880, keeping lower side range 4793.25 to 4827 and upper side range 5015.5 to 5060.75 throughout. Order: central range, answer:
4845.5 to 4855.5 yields 0.11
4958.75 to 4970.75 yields -0.04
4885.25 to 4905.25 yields 0.03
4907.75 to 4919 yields -0.04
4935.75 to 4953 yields -0.02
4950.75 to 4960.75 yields -0.02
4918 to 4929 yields 0.08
